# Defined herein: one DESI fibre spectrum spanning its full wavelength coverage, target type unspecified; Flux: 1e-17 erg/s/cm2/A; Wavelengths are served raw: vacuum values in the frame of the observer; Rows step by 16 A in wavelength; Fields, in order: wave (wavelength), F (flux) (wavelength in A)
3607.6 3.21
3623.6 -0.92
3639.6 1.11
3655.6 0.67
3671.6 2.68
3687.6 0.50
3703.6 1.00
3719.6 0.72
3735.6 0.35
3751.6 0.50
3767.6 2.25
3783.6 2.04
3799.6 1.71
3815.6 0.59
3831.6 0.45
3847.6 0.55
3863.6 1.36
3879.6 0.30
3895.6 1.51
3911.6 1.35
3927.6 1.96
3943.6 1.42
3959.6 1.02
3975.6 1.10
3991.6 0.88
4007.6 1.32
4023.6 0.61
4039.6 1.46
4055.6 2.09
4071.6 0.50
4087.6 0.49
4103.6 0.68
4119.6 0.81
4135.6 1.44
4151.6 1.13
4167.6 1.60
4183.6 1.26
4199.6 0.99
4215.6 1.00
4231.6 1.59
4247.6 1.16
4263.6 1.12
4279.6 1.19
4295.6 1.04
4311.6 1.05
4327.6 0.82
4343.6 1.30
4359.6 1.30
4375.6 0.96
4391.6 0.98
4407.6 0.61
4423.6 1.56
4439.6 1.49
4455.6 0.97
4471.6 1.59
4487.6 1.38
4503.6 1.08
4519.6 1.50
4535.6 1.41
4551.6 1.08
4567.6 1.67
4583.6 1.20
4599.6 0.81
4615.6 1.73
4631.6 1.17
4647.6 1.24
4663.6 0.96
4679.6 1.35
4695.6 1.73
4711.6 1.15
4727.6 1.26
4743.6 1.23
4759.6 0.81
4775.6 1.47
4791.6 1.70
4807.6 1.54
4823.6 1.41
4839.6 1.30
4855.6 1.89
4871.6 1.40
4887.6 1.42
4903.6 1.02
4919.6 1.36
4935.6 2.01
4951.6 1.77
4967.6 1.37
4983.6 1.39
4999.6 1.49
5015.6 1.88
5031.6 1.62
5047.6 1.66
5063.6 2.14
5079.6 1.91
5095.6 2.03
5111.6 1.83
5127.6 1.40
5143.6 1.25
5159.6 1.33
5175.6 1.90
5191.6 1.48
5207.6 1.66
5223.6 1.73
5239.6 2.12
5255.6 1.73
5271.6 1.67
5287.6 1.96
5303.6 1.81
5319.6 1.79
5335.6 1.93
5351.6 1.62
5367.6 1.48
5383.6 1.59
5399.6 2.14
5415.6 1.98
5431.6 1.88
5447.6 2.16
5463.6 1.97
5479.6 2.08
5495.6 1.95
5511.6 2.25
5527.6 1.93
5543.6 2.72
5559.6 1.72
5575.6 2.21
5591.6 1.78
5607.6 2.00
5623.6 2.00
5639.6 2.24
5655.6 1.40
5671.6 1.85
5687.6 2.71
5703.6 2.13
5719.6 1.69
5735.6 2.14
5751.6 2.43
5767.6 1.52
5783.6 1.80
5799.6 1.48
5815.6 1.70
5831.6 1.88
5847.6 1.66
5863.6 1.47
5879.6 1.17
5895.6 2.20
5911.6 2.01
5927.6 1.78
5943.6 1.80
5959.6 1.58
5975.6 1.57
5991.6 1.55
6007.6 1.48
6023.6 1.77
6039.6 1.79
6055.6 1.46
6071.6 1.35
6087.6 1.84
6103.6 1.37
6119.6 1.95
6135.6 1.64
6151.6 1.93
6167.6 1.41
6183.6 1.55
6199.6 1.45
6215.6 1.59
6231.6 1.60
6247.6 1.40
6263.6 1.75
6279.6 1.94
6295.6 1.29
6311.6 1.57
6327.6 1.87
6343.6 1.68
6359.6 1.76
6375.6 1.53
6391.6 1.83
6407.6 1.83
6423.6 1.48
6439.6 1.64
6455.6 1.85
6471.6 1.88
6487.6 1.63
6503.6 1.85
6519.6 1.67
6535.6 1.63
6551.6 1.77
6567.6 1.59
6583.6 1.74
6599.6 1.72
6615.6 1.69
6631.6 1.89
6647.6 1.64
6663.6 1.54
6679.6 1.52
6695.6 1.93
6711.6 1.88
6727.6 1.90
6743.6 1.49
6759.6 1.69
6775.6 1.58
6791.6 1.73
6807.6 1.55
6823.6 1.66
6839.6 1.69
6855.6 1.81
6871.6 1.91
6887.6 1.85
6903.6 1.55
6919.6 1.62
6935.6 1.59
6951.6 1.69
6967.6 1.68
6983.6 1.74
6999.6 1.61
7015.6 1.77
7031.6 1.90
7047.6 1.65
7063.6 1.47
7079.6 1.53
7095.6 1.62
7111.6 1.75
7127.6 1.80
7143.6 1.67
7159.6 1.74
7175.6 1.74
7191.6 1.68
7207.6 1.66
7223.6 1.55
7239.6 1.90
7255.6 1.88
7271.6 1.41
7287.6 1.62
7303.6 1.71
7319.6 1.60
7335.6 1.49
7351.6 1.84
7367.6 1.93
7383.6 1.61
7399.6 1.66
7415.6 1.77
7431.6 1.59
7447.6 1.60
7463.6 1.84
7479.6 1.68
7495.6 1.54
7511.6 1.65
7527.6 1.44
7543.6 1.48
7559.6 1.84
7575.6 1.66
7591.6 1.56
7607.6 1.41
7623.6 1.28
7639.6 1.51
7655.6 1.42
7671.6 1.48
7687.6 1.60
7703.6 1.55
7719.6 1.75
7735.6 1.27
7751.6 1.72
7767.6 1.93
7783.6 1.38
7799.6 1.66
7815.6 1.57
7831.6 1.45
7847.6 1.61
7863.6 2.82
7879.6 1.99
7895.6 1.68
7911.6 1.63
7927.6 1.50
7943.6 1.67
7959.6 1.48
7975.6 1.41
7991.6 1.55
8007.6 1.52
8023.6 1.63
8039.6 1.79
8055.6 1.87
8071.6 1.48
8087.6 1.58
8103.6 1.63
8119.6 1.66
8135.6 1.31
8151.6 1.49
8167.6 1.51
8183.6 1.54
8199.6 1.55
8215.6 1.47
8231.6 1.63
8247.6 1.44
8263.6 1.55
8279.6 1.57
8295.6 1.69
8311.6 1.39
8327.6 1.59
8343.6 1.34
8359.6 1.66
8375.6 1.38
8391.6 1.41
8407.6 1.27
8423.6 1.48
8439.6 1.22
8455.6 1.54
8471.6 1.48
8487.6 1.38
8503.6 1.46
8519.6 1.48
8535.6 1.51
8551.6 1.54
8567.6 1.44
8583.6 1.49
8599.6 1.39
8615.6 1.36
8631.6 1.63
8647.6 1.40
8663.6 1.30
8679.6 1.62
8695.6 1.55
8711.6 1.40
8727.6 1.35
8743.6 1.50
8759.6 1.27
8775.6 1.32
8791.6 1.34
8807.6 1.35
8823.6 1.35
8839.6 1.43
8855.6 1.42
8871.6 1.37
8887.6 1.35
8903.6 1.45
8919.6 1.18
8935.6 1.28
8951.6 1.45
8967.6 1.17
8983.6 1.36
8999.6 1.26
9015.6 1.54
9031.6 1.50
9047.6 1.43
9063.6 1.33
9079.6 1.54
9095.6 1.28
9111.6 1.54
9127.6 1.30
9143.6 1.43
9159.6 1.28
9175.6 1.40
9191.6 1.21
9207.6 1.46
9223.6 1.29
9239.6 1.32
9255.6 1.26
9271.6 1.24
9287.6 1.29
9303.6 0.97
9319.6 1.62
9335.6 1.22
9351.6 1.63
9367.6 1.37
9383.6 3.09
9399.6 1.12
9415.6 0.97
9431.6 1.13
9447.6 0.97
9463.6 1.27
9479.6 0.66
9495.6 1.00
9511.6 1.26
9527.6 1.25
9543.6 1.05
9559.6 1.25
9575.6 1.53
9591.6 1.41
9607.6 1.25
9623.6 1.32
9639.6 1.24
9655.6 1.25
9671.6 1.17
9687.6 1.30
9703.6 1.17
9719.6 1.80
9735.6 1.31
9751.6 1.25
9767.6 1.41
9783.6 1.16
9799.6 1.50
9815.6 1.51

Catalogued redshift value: 0.197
